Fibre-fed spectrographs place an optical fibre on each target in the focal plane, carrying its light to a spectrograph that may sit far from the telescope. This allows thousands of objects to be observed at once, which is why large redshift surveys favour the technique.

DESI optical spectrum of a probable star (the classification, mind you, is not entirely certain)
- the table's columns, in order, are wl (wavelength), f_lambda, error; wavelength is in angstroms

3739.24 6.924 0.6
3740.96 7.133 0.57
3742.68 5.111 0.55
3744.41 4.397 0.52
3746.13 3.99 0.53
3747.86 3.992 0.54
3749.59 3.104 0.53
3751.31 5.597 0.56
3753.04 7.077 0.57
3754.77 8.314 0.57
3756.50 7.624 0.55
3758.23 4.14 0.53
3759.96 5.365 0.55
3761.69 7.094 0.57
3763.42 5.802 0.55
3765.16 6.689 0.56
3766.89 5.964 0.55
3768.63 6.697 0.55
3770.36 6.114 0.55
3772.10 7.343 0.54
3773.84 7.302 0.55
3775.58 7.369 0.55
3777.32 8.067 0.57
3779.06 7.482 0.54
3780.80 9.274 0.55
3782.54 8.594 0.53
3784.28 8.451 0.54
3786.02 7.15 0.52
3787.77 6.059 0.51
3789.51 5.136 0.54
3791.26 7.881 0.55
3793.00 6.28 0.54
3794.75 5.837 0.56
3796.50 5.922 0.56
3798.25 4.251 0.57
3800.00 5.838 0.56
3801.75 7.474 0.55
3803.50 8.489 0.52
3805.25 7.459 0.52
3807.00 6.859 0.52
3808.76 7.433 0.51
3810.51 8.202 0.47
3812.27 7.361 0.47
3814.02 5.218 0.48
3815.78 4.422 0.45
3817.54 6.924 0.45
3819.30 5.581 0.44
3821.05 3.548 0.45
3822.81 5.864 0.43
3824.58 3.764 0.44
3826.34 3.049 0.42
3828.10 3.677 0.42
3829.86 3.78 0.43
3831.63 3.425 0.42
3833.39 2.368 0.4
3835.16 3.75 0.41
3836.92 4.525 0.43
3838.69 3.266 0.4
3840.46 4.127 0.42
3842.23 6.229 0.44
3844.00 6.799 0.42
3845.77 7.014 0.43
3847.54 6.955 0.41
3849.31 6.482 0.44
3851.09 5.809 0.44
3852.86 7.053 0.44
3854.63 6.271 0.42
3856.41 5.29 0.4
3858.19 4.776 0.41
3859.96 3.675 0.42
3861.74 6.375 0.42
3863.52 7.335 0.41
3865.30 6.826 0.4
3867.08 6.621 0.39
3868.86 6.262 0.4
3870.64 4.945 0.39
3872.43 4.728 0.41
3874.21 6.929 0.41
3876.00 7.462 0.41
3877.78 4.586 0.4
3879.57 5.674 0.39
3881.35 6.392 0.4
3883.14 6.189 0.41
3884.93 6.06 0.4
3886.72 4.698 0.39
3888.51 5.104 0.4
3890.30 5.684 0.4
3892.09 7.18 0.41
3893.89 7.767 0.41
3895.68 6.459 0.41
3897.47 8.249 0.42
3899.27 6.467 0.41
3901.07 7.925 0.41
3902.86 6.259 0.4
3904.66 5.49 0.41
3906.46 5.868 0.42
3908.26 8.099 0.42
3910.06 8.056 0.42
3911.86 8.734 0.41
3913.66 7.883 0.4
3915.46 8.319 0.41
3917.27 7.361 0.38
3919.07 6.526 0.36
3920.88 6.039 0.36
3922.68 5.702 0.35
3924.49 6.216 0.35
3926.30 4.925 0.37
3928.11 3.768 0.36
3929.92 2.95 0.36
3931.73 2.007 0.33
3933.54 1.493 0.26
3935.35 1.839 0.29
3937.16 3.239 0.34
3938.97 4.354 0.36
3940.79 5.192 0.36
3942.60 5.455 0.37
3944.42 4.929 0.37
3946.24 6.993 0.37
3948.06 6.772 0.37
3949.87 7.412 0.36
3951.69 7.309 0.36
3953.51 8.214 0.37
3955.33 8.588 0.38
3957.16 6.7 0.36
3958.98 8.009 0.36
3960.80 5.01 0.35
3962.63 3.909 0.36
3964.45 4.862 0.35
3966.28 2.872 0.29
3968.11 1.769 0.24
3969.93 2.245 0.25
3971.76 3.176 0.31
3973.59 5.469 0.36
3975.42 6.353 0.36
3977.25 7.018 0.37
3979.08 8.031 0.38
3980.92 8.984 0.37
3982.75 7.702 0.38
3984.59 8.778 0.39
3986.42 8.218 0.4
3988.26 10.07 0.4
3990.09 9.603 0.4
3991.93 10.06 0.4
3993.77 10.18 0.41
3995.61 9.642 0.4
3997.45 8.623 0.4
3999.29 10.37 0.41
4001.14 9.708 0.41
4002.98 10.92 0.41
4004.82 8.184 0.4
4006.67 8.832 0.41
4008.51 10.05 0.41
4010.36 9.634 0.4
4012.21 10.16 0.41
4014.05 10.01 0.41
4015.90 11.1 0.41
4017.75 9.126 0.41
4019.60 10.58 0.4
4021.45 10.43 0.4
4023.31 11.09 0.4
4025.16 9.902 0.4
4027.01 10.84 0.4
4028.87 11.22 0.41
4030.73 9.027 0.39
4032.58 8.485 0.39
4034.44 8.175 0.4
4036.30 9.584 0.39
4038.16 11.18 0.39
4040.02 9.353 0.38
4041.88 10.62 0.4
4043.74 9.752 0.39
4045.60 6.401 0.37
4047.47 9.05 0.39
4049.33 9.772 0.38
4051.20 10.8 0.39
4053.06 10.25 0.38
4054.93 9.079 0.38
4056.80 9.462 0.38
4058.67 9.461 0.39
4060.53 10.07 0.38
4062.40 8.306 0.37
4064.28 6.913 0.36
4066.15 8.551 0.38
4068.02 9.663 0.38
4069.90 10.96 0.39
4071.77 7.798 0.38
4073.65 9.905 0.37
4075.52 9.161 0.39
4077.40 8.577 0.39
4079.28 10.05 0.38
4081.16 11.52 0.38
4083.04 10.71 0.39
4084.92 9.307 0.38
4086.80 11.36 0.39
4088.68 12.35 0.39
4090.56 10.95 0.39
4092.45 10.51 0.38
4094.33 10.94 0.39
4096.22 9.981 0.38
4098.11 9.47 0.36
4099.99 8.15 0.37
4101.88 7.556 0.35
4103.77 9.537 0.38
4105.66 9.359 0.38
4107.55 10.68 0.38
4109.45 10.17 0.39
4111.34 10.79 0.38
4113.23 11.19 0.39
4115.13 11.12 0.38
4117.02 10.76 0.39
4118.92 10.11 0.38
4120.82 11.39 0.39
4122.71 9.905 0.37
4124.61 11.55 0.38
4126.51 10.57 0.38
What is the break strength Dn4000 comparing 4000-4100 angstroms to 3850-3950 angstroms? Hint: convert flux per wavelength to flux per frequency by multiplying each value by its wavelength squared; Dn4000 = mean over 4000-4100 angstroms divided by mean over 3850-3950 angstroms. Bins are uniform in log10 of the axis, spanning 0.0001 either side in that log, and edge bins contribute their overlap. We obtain 1.79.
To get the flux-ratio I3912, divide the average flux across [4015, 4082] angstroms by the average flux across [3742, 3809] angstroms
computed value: 1.5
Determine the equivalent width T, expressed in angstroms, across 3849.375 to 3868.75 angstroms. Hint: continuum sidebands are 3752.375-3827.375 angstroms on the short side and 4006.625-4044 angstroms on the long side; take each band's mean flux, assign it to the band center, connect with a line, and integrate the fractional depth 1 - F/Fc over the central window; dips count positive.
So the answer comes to 3.9 angstroms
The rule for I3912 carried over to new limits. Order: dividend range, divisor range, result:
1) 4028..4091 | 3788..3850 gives 1.73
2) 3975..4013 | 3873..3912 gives 1.39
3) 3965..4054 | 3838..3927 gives 1.40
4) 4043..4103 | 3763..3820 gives 1.40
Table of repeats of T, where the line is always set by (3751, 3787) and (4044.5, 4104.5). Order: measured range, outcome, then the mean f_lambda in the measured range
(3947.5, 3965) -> 3.8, 6.72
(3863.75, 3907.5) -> 9.5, 6.27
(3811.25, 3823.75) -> 3.1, 5.58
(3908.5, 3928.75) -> 3.7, 6.77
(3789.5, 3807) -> 1.8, 6.54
